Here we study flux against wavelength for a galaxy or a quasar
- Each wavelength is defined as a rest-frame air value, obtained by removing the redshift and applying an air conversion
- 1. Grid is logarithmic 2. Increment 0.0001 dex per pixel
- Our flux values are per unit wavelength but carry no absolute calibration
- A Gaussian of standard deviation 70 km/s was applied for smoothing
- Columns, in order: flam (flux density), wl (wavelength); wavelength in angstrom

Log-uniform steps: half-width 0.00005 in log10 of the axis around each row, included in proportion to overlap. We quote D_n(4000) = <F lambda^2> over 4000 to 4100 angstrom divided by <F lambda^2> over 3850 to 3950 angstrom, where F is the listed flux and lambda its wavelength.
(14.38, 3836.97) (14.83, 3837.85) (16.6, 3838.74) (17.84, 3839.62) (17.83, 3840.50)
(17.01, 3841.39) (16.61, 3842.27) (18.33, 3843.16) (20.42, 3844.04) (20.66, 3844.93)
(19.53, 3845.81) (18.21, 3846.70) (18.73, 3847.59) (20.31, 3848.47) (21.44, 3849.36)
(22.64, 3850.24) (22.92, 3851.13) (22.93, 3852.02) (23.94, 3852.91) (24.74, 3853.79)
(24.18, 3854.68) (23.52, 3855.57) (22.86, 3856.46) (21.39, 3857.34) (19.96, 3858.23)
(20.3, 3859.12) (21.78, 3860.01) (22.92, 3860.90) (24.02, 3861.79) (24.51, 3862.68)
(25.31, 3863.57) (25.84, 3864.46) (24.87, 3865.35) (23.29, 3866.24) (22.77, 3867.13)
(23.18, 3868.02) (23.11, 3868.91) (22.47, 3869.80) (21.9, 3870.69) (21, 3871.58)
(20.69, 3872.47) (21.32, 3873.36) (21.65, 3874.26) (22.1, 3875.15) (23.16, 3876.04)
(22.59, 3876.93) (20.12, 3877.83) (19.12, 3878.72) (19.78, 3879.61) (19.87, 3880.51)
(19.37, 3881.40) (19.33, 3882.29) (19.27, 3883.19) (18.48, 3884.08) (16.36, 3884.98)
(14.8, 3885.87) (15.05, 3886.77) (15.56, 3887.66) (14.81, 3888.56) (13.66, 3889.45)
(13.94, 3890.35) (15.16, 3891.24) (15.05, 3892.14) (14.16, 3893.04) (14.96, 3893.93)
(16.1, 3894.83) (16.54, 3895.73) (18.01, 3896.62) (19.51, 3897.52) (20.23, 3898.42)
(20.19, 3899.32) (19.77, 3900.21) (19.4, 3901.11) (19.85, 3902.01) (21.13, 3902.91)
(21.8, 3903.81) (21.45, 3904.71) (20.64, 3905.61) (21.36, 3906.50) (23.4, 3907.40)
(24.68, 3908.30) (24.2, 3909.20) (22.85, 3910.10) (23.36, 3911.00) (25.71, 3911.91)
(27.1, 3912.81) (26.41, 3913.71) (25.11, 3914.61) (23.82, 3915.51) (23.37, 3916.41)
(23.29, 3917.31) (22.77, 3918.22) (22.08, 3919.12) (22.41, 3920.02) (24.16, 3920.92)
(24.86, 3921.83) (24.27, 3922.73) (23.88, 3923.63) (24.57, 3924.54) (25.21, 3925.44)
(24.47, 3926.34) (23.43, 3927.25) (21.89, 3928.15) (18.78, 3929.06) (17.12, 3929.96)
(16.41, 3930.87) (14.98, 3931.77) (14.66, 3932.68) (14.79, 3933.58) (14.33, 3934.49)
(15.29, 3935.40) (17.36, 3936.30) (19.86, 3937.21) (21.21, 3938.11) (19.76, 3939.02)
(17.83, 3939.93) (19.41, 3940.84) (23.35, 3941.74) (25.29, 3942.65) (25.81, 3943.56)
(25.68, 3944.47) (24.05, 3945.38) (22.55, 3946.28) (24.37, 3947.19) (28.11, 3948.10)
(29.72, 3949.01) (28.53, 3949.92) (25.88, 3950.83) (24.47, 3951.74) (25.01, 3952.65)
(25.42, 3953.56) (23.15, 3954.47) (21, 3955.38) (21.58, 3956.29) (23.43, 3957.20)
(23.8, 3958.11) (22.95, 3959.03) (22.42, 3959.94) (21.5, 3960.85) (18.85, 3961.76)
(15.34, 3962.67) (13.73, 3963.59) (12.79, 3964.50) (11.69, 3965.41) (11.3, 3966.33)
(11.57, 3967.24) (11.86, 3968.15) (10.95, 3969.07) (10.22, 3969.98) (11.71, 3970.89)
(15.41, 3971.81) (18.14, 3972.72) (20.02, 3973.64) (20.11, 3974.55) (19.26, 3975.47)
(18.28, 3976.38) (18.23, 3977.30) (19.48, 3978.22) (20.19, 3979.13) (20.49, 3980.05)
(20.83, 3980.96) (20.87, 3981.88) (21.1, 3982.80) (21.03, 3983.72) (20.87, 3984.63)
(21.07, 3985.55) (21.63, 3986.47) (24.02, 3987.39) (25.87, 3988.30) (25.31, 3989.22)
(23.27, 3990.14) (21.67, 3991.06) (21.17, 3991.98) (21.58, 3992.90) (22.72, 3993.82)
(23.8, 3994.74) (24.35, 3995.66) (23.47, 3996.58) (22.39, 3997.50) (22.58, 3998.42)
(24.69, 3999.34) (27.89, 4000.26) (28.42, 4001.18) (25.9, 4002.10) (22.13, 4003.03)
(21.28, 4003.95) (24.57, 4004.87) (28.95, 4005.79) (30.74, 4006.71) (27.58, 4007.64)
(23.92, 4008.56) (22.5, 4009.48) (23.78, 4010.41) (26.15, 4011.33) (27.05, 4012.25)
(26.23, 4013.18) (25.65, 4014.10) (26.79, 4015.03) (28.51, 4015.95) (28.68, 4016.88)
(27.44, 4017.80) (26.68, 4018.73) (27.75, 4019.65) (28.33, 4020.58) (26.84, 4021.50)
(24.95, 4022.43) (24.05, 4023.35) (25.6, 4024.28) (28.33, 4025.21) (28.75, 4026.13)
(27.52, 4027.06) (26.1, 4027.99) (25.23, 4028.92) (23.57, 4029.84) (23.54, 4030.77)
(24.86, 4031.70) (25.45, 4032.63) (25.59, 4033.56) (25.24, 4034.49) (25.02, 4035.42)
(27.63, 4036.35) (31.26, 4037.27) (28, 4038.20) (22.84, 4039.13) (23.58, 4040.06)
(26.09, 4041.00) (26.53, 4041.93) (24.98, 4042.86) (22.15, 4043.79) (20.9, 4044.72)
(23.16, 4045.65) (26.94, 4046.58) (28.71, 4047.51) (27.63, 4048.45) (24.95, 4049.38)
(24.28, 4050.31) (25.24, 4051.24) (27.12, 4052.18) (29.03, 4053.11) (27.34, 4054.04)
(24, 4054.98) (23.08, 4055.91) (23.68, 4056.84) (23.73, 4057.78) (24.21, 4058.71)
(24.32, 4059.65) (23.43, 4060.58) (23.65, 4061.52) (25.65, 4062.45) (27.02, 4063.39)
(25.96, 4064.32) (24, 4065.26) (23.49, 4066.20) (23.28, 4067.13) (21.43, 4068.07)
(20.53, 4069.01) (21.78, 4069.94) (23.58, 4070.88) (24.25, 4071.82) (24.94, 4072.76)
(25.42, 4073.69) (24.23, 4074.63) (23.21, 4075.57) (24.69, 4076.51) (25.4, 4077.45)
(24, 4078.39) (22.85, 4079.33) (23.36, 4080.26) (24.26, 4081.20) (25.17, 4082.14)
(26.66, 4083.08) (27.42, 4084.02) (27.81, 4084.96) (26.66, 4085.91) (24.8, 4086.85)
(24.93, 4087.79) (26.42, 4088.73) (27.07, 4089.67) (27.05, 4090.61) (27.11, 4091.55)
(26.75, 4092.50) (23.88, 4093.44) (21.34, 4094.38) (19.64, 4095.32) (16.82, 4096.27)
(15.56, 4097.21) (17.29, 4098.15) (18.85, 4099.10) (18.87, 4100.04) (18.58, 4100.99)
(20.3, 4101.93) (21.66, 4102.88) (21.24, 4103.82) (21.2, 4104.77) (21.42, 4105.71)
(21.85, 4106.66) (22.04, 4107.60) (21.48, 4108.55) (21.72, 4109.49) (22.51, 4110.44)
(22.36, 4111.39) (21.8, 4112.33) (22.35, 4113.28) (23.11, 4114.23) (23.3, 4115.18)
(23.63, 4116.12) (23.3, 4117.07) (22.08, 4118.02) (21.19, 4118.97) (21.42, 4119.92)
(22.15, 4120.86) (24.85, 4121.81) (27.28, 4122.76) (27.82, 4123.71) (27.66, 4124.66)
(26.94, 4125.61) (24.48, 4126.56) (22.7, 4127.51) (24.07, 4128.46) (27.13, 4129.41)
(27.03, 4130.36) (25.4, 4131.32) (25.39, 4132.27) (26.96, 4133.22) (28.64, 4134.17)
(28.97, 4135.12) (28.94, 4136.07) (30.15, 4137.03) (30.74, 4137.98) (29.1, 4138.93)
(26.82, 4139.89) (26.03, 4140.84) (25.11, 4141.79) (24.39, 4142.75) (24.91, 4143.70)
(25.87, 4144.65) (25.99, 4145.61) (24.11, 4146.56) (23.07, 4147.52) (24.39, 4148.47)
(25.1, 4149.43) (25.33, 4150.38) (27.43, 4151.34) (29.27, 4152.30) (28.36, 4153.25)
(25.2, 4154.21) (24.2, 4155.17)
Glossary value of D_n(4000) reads 1.3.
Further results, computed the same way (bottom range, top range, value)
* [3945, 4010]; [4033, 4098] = 1.20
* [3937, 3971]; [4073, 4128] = 1.22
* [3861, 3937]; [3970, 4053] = 1.24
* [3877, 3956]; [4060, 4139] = 1.26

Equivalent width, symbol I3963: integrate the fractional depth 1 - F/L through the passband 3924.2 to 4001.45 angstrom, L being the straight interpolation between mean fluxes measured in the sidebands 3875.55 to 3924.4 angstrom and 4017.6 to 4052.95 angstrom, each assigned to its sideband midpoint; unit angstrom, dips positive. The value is 7.5 angstrom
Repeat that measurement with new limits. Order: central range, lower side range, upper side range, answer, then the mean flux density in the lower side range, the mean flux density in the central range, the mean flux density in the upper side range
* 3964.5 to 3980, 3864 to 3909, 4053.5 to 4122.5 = 4.12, 19.7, 15.6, 23.3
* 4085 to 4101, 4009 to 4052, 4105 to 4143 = 1.59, 25.9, 22.7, 24.8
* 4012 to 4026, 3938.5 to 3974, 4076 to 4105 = -3.45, 20.2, 26.9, 23.2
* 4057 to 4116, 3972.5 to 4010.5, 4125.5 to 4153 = 4.34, 22.8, 23.2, 26.4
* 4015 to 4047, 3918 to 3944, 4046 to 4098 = -3.54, 20.7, 26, 24.5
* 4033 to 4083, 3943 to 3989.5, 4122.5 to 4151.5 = -2.54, 20.4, 24.8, 26.4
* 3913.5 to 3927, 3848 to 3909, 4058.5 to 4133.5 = -1.87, 20.5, 24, 23.6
